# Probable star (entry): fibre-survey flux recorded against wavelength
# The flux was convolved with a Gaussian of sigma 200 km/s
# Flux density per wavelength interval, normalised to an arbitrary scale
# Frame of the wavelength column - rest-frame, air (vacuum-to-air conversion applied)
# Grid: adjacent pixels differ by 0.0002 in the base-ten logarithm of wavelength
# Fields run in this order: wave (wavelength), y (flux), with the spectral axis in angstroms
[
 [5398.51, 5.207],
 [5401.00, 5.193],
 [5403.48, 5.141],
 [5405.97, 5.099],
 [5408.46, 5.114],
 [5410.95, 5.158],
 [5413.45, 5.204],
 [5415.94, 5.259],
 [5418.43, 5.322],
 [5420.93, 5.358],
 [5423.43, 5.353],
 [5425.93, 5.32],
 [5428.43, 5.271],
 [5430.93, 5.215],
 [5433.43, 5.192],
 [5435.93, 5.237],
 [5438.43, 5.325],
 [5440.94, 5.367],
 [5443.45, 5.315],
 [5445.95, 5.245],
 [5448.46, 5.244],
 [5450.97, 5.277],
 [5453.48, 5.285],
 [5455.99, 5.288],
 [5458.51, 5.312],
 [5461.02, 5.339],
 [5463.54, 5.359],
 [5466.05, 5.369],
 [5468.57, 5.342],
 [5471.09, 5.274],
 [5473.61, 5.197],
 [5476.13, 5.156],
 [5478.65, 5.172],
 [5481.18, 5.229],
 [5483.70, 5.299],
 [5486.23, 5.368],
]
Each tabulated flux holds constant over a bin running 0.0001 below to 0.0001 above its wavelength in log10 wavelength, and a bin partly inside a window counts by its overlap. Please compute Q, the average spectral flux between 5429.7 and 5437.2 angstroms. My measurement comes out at 5.22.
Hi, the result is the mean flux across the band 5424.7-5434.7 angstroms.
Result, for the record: 5.25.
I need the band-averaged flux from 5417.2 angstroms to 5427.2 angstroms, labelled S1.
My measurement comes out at 5.33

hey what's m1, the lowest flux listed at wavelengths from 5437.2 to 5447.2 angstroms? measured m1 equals 5.245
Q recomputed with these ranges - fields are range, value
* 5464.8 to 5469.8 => 5.35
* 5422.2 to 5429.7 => 5.31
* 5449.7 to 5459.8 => 5.29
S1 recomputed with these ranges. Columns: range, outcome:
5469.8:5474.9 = 5.24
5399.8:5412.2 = 5.14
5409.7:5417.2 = 5.21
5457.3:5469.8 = 5.35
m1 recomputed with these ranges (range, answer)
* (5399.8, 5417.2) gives 5.099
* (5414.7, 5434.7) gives 5.192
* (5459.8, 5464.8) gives 5.339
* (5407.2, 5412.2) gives 5.114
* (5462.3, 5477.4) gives 5.156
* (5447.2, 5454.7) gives 5.244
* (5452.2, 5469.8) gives 5.285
